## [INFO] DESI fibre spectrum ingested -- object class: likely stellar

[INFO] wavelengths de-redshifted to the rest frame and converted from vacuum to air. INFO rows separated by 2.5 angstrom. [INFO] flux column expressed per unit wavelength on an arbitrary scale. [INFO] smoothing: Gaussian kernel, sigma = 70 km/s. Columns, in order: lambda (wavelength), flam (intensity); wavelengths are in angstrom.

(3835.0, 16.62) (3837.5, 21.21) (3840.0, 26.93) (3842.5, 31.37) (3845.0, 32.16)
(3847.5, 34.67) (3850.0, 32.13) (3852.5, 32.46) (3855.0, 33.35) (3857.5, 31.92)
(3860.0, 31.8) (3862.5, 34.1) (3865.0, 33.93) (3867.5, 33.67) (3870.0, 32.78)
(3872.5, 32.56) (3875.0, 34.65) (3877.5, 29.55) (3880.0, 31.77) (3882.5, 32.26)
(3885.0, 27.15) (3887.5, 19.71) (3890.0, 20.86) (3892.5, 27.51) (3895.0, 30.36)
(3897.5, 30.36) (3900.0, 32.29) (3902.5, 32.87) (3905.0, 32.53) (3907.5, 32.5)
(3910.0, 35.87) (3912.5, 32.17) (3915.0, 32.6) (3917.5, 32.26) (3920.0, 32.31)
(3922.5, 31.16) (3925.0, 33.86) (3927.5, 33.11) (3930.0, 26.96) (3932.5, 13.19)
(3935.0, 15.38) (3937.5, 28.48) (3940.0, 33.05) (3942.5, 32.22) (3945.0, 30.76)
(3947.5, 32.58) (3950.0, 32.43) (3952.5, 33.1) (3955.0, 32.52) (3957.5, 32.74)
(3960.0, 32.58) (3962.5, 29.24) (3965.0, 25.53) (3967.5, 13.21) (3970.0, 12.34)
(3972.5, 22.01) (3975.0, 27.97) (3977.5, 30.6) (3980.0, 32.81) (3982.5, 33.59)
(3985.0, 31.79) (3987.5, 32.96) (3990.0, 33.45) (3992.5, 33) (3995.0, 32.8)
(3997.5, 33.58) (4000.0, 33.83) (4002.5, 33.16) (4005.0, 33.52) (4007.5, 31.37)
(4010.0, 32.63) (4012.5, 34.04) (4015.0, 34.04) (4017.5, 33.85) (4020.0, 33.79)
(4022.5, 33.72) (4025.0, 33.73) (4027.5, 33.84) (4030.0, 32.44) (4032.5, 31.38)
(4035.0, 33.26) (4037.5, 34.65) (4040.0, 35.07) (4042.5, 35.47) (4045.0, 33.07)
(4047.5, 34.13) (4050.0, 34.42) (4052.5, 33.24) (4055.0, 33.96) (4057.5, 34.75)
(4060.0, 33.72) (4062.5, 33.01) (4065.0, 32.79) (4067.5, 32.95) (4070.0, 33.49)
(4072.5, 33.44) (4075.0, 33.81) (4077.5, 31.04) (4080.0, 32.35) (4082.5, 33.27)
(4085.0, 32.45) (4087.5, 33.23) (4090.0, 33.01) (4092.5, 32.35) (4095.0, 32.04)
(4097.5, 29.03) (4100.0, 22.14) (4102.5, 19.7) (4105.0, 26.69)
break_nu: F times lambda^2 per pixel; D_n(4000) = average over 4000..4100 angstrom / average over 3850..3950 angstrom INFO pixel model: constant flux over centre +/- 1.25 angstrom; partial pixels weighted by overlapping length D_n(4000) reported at 1.2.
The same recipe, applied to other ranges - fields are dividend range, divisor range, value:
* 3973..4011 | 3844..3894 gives 1.11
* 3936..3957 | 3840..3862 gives 1.03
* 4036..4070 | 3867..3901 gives 1.25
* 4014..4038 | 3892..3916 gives 1.11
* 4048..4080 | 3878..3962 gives 1.20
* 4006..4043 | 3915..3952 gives 1.20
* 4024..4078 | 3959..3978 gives 1.47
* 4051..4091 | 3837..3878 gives 1.16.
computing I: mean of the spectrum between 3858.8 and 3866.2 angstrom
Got 33.3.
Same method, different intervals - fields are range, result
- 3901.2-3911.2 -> 33.4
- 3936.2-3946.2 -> 31.1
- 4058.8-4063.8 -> 33.4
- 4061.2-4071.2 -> 33.1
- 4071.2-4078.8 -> 32.8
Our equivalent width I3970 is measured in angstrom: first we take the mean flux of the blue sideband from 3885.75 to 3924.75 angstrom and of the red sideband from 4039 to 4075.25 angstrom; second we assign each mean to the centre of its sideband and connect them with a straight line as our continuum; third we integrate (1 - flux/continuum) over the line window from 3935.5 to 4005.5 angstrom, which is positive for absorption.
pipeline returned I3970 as 4.1 angstrom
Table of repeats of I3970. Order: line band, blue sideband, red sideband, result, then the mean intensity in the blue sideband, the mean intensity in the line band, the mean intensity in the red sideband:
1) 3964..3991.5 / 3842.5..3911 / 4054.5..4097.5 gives 4.39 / 31.3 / 27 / 32.9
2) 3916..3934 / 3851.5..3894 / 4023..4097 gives 1.43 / 30.6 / 28.8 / 33.3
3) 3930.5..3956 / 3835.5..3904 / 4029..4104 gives 2.32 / 30.4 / 28.3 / 32.3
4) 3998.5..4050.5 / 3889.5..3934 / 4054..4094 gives -2.20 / 30.2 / 33.6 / 33.1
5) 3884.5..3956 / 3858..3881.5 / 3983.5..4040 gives 7.04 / 32.7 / 29.7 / 33.3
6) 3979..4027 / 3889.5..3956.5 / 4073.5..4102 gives -4.11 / 30.2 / 33.3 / 31.1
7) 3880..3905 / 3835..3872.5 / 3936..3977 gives 1.20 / 31.1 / 28.6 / 28.1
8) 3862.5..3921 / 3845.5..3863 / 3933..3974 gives -0.76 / 32.8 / 31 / 27.1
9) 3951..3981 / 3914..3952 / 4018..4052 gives 3.64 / 29.4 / 27.1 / 33.8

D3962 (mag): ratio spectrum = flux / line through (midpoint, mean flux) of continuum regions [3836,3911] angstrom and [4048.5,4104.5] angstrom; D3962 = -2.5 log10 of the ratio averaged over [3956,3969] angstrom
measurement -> 0.18 mag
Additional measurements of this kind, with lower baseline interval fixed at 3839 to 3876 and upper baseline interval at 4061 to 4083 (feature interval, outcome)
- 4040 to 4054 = -0.042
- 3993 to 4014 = -0.011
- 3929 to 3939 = 0.473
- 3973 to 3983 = 0.082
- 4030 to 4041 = -0.019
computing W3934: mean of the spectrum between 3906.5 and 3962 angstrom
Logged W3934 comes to 30.5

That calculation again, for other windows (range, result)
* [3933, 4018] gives 30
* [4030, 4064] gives 33.8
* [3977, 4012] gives 32.9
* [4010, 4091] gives 33.5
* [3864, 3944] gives 30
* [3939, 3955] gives 32.4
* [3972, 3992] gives 31.1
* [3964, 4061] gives 31.7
